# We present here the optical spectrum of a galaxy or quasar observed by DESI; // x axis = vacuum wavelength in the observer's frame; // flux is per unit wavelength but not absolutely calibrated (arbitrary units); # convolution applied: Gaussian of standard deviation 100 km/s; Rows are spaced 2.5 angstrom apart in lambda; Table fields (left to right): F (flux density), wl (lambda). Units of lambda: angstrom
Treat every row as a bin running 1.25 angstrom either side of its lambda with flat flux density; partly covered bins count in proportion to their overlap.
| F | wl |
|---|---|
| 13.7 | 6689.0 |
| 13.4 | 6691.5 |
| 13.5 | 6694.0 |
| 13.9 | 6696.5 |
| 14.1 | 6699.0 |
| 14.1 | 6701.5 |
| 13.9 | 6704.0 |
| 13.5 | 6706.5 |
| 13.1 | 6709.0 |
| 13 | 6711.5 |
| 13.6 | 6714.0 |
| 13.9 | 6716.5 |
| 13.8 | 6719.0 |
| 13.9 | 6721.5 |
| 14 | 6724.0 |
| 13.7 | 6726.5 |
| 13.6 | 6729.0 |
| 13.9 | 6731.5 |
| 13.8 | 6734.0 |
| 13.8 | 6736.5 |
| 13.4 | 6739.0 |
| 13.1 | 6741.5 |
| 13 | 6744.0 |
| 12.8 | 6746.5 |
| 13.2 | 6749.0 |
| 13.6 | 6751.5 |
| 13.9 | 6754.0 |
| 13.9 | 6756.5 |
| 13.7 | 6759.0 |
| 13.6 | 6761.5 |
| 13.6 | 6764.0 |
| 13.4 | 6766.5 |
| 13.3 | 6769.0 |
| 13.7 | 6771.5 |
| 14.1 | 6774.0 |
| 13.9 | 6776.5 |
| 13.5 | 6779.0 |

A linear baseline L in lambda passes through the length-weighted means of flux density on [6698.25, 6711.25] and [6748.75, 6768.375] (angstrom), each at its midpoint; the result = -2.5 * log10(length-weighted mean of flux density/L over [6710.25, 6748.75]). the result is 0.01 mag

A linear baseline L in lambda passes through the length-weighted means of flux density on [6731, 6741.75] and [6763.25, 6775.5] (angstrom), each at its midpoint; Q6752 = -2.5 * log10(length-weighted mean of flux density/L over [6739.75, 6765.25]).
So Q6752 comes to 0.015 mag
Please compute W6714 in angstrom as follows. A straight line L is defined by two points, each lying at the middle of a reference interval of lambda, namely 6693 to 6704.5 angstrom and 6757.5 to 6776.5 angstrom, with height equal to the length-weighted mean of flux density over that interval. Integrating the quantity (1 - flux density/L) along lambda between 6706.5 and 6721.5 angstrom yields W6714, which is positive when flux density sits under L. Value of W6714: 0.4 angstrom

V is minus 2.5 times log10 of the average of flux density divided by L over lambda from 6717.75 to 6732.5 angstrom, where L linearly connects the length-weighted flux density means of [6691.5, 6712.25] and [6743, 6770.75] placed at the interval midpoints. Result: -0.02 mag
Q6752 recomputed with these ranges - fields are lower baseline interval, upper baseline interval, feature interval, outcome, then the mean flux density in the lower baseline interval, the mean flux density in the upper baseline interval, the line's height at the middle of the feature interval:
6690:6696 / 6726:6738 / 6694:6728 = -0.01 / 13.5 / 13.8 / 13.6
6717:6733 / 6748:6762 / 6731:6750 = 0.03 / 13.8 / 13.7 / 13.7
